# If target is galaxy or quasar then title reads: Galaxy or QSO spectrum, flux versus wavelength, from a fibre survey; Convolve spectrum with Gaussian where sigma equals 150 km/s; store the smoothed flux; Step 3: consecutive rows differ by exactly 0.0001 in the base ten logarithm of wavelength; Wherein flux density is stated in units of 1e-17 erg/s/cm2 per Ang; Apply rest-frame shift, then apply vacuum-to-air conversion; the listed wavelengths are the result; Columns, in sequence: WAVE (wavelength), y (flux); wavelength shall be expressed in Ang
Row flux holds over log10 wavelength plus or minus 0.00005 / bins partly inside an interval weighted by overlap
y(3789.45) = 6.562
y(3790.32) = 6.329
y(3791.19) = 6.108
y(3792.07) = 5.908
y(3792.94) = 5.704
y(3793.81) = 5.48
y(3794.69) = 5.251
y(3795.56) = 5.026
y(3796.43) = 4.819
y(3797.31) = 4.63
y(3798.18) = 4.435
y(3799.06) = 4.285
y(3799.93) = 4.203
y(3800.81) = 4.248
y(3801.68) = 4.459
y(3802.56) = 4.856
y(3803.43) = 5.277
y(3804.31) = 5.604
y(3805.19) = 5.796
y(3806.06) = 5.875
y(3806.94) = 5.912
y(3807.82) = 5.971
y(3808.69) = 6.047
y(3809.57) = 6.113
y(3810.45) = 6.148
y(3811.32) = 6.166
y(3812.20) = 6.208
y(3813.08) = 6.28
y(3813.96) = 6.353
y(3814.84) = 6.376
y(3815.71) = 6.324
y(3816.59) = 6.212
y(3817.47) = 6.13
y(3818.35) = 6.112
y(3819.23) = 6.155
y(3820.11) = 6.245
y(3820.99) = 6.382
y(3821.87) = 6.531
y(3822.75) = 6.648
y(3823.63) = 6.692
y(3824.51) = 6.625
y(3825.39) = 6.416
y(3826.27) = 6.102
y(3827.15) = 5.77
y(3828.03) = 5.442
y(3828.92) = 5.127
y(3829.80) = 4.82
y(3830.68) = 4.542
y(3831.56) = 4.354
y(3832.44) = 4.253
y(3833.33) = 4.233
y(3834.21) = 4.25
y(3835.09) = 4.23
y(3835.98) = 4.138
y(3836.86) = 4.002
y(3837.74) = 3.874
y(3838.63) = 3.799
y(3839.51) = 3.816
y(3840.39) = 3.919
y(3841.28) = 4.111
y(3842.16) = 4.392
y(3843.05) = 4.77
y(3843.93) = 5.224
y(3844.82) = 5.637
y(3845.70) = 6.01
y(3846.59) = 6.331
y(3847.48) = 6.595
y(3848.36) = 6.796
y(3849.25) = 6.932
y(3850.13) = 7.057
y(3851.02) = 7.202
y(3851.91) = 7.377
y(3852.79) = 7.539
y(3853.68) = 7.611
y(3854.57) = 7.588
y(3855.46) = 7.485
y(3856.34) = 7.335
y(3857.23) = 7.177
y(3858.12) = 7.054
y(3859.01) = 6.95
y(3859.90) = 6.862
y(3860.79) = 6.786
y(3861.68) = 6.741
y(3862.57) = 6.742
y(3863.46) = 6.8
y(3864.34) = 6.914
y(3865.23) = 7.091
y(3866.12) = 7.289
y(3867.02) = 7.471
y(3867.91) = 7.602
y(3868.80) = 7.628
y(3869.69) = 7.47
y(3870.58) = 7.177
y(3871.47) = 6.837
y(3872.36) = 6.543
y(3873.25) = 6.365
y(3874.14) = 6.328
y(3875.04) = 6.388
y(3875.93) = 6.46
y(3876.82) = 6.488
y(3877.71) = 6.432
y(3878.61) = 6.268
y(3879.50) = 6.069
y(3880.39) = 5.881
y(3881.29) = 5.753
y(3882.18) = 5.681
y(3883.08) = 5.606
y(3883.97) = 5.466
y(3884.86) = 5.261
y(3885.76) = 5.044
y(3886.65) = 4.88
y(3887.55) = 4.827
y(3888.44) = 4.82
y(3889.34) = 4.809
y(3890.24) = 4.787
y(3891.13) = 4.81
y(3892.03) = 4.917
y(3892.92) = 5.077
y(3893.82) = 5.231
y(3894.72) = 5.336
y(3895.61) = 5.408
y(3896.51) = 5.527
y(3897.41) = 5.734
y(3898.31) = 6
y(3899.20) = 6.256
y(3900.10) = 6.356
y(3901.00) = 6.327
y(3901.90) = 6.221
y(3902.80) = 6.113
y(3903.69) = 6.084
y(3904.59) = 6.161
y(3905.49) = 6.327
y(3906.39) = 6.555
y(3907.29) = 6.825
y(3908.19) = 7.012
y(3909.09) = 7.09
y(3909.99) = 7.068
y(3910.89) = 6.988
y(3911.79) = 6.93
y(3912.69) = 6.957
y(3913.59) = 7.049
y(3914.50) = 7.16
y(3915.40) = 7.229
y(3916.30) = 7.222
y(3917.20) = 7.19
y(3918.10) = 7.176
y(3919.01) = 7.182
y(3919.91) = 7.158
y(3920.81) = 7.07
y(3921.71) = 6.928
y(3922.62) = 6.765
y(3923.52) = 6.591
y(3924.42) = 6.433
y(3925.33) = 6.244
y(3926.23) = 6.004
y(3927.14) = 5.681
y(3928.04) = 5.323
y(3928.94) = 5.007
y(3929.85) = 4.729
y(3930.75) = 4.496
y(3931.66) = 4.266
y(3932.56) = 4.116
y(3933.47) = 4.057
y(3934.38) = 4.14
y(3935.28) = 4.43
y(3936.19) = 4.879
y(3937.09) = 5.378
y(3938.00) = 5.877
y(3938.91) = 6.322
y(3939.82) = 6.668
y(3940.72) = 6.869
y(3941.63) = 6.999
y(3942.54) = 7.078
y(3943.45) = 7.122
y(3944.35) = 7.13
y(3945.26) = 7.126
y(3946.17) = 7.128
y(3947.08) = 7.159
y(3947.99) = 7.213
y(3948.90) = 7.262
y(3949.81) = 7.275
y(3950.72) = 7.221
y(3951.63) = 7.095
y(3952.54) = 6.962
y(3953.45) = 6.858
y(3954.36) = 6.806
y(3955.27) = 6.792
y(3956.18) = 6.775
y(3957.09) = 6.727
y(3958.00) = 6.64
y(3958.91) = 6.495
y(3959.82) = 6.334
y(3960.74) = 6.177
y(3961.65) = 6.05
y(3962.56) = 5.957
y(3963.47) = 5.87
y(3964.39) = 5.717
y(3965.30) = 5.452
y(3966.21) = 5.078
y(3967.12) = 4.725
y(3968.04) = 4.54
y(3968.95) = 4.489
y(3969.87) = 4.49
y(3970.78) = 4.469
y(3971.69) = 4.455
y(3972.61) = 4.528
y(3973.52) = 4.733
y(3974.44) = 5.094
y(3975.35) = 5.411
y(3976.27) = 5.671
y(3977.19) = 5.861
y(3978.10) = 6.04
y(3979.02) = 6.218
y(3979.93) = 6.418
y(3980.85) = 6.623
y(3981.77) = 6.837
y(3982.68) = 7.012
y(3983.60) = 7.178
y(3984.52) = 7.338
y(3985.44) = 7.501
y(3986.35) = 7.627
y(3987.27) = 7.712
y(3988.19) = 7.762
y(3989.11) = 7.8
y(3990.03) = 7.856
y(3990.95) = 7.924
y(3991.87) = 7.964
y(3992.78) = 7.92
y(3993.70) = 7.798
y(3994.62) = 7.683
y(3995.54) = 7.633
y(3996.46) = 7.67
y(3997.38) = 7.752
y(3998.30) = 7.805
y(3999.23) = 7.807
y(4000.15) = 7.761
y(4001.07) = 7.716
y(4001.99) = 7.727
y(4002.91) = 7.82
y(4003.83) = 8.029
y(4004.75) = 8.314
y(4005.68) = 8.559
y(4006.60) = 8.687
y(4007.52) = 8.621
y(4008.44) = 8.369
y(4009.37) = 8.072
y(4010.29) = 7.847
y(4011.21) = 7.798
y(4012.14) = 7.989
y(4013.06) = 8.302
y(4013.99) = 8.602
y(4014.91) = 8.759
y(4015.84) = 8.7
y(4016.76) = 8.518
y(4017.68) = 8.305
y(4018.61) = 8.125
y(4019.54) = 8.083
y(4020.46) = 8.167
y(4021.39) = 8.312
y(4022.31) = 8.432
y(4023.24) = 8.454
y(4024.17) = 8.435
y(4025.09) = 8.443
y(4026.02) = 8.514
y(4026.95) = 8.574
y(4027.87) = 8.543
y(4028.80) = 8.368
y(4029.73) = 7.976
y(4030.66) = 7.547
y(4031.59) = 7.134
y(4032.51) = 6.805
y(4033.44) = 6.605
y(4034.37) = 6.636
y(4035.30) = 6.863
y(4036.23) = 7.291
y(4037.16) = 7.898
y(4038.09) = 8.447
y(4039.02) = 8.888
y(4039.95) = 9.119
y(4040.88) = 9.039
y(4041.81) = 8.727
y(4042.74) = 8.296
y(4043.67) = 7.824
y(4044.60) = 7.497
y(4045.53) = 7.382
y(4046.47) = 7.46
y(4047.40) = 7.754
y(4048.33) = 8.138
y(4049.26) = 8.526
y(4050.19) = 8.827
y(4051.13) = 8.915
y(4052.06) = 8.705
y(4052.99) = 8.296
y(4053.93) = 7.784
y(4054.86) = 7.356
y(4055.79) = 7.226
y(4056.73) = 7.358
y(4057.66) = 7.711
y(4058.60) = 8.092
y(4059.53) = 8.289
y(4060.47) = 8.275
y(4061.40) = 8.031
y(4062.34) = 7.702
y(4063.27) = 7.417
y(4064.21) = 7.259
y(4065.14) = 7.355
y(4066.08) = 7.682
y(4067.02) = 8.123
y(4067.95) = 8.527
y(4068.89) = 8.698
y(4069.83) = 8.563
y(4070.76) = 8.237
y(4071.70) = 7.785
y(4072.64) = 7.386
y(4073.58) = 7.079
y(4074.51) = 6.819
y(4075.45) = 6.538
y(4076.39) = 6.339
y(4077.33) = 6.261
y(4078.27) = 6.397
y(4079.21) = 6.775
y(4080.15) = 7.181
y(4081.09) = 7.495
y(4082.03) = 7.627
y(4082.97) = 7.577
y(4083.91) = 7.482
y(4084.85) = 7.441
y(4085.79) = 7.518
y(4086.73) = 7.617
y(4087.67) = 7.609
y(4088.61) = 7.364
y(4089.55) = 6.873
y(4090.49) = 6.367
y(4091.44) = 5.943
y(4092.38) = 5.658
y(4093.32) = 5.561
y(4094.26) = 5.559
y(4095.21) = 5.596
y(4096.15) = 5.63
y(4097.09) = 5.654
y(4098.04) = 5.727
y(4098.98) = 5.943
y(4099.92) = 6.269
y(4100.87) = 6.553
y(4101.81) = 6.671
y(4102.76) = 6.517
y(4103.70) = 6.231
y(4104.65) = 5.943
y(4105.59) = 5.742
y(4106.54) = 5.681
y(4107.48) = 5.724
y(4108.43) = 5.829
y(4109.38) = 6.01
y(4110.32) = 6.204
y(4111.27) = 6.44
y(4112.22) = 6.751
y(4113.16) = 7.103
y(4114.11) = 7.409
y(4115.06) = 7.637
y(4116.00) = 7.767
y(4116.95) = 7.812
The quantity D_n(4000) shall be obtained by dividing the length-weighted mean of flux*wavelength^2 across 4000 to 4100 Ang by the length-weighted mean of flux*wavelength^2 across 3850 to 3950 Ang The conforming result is 1.3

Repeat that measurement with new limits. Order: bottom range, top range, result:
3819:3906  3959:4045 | 1.32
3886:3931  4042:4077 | 1.38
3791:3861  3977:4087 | 1.51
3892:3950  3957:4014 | 1.14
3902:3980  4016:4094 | 1.33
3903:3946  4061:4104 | 1.20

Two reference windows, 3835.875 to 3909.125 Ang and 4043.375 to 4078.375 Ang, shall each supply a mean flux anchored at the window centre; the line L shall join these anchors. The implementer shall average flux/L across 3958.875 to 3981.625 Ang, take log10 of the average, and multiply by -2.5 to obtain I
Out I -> 0.26 mag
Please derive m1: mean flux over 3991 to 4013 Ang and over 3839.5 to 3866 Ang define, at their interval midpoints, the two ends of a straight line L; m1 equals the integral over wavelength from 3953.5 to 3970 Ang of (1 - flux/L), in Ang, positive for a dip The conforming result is 3.7 Ang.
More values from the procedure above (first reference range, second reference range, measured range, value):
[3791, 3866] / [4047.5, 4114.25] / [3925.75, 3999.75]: 1.98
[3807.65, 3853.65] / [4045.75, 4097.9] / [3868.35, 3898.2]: 1.21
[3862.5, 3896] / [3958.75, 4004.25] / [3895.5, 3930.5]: -1.38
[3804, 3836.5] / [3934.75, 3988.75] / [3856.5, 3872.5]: -3.18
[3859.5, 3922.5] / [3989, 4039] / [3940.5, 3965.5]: 1.53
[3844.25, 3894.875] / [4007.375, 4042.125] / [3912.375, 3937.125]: 3.63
